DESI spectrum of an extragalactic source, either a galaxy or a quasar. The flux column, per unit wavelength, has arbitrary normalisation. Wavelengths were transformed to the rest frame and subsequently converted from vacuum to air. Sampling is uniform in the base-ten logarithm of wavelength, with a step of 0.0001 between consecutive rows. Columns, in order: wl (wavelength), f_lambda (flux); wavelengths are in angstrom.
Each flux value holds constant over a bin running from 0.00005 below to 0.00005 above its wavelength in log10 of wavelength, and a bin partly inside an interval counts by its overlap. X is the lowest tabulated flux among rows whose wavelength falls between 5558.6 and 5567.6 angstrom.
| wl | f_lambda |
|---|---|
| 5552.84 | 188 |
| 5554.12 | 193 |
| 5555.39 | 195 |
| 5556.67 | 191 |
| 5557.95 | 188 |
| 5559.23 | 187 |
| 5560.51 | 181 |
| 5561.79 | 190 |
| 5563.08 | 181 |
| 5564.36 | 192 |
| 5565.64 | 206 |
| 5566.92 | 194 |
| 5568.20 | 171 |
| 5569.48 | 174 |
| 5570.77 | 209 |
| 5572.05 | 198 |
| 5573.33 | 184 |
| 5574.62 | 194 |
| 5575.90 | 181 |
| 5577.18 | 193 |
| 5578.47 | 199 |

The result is 181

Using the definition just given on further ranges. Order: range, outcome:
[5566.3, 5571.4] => 171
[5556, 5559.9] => 187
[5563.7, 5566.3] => 192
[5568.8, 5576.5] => 174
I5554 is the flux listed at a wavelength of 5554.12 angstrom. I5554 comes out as 193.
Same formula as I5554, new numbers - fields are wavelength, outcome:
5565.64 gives 206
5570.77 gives 209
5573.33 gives 184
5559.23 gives 187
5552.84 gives 188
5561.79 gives 190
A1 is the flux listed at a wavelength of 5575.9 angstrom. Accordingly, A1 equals 181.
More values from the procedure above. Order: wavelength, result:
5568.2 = 171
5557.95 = 188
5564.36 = 192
